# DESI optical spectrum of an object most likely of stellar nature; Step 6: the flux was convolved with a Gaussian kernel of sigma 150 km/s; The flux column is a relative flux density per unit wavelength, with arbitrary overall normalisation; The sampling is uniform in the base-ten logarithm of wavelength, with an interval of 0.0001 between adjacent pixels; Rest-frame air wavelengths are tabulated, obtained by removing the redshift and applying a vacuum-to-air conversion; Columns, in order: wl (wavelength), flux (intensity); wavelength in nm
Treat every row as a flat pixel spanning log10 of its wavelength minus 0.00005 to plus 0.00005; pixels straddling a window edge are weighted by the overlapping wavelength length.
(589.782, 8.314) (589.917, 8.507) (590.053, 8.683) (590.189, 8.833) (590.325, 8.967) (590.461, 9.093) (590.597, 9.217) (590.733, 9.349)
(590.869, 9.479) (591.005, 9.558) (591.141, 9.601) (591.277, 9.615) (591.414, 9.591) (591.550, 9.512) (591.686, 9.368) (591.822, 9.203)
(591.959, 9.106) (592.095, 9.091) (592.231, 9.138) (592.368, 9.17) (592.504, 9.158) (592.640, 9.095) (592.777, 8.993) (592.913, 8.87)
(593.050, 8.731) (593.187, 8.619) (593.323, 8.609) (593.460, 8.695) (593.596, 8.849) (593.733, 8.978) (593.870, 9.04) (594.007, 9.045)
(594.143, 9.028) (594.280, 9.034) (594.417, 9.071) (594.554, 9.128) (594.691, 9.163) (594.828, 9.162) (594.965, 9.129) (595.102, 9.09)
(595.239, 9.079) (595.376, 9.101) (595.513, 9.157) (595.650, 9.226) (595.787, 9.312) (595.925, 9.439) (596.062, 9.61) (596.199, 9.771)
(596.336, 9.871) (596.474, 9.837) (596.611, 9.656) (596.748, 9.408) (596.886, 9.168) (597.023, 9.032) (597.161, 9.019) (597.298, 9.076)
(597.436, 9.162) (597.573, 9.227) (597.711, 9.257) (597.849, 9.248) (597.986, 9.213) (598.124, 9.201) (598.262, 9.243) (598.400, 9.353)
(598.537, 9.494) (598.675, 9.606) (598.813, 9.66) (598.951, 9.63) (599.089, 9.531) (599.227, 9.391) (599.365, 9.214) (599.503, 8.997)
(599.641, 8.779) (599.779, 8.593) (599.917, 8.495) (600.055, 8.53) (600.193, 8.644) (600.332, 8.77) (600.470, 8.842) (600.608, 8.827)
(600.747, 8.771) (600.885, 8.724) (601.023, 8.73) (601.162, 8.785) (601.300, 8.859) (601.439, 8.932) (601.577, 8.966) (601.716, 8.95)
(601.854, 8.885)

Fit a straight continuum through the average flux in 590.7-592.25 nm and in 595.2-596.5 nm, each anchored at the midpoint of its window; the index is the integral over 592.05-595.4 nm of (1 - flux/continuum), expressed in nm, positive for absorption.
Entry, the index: 0.15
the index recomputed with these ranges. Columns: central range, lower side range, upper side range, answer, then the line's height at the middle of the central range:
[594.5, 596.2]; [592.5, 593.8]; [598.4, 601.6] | -0.066 nm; 8.89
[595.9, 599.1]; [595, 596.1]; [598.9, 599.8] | -0.067 nm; 9.21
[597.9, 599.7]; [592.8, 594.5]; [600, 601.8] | -0.104 nm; 8.82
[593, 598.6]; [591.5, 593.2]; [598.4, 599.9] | -0.003 nm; 9.18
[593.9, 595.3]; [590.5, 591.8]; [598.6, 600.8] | 0.029 nm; 9.28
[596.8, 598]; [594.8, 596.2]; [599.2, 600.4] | -0.013 nm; 9.06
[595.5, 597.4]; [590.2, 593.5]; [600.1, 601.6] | -0.091 nm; 8.97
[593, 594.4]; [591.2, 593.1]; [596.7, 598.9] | 0.052 nm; 9.22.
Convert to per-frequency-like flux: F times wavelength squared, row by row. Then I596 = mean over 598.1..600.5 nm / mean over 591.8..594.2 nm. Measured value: 1.04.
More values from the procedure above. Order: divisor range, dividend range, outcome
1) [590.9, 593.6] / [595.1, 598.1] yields 1.03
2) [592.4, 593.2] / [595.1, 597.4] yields 1.06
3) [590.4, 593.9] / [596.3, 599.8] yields 1.04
